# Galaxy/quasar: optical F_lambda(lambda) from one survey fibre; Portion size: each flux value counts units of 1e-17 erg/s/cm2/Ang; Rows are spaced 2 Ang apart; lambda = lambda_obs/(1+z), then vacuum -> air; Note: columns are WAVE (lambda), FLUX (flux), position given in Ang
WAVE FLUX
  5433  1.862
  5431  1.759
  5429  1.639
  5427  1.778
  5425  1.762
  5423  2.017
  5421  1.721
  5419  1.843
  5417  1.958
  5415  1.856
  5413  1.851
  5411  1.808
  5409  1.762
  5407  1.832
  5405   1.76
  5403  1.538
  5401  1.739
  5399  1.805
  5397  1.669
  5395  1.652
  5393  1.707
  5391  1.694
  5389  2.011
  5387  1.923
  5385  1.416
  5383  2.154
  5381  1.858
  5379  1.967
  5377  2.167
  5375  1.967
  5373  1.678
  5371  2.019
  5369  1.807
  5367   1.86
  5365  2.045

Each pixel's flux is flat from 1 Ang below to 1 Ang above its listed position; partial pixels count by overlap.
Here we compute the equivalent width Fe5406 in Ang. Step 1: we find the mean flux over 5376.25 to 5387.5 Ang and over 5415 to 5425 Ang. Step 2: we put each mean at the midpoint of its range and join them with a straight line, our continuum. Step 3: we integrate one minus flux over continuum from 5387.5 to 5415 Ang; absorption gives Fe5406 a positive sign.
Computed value 1.8 Ang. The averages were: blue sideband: 1.91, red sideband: 1.87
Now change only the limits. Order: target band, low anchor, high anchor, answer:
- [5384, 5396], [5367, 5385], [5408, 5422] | 1.0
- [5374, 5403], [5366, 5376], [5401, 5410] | -0.5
